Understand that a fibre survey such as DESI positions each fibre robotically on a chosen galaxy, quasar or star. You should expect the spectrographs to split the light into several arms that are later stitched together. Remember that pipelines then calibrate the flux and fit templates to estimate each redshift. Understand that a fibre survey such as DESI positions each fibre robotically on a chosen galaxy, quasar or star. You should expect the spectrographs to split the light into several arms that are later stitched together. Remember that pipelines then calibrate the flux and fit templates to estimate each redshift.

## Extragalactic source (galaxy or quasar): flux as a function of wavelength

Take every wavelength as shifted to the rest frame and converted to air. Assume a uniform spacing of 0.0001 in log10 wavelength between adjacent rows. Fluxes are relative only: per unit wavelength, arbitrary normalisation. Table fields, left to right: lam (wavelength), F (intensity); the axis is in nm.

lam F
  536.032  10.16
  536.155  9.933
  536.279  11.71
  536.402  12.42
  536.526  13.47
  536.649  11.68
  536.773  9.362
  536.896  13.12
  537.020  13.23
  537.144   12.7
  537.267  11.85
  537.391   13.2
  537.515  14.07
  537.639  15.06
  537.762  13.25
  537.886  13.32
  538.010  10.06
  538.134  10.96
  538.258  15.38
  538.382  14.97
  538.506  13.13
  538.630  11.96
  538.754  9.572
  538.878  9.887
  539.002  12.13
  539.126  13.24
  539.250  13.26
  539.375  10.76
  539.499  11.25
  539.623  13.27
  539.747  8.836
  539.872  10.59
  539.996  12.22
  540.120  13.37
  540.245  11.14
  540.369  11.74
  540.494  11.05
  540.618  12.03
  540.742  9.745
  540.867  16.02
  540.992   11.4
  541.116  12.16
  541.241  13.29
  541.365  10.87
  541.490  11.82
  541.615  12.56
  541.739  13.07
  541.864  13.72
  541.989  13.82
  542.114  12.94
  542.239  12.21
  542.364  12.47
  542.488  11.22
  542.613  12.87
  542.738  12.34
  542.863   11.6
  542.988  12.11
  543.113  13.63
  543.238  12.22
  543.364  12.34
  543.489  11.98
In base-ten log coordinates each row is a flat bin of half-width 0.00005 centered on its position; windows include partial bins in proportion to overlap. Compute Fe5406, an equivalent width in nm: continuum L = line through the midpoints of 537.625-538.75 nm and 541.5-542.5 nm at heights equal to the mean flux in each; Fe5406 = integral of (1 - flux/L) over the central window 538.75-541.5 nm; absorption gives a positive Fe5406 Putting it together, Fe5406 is 0.23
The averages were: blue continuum 12.9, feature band 11.8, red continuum 12.8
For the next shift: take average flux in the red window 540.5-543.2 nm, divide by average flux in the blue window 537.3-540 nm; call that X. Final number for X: 1.0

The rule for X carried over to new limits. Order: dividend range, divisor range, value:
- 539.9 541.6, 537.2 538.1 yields 0.93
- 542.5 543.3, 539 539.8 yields 1.05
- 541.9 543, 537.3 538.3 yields 0.95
